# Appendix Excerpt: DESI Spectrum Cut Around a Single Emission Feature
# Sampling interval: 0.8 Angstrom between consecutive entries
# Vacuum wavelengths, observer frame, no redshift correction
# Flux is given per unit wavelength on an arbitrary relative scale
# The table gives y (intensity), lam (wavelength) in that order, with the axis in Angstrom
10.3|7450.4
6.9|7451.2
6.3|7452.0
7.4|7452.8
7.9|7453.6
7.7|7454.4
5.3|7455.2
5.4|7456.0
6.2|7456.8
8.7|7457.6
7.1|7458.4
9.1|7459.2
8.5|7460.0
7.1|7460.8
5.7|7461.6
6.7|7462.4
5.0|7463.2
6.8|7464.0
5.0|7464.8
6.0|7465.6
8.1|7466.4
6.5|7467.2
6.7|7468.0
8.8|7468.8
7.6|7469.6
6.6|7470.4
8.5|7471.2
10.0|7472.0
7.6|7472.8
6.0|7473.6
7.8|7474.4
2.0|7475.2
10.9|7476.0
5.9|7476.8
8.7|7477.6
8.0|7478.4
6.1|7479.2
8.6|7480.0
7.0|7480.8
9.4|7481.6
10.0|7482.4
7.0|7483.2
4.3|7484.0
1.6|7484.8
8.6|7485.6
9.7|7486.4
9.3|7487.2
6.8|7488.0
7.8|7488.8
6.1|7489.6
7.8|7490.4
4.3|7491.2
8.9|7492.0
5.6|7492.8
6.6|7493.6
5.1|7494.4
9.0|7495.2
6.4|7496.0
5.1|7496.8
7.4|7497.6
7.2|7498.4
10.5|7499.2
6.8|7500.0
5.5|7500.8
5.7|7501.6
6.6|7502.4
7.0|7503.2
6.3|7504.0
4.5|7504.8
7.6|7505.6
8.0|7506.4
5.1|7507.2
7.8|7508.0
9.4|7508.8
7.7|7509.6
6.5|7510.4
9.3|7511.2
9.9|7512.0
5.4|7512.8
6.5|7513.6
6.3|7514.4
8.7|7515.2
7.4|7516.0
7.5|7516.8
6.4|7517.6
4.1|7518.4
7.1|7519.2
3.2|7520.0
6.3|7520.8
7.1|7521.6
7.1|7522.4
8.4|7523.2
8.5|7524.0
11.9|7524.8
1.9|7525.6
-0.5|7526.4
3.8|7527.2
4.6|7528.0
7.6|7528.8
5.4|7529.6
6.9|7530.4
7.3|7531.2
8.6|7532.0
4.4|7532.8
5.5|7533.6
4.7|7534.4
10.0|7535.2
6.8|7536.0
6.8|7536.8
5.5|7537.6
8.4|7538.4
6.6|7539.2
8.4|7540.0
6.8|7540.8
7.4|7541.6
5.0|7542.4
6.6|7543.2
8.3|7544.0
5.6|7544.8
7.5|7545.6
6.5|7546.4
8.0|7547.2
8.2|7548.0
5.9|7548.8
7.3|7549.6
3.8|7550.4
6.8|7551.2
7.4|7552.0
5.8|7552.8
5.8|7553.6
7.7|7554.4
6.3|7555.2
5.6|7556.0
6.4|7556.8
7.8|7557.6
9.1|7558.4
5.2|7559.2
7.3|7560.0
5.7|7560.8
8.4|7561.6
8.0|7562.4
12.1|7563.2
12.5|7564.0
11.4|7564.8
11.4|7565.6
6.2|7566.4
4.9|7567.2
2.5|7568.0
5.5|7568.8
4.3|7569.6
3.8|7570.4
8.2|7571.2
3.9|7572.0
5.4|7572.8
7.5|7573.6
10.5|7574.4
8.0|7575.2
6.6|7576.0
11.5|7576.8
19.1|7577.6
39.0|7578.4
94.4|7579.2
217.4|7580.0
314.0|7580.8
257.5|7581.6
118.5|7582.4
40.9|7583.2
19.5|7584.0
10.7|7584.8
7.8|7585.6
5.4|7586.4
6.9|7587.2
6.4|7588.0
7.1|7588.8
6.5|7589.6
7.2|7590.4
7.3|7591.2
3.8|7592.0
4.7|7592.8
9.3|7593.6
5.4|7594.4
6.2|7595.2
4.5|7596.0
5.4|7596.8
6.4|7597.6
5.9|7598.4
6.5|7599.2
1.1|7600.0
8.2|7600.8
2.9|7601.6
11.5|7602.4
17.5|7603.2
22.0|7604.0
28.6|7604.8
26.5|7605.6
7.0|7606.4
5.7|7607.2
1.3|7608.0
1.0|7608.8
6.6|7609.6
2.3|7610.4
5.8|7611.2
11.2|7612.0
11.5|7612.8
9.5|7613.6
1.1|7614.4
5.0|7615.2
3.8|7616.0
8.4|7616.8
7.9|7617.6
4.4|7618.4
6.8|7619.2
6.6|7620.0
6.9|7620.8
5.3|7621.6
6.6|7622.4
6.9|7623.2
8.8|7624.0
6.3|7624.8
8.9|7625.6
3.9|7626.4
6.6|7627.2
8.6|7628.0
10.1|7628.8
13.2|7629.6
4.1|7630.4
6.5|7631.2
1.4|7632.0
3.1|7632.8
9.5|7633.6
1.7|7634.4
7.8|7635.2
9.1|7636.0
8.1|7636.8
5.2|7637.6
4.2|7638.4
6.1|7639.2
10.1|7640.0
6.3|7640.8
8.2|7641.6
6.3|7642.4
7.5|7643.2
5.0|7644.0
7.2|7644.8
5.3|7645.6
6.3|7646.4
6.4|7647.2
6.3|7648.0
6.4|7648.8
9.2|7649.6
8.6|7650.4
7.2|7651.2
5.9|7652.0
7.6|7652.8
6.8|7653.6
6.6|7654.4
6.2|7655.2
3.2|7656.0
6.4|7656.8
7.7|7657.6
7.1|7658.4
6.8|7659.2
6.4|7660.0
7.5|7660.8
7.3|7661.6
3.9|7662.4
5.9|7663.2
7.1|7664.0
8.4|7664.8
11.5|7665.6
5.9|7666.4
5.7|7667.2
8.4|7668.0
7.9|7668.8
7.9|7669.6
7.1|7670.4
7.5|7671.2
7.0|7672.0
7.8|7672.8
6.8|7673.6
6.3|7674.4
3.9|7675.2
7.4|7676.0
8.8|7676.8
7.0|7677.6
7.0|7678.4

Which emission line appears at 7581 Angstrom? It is H-alpha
